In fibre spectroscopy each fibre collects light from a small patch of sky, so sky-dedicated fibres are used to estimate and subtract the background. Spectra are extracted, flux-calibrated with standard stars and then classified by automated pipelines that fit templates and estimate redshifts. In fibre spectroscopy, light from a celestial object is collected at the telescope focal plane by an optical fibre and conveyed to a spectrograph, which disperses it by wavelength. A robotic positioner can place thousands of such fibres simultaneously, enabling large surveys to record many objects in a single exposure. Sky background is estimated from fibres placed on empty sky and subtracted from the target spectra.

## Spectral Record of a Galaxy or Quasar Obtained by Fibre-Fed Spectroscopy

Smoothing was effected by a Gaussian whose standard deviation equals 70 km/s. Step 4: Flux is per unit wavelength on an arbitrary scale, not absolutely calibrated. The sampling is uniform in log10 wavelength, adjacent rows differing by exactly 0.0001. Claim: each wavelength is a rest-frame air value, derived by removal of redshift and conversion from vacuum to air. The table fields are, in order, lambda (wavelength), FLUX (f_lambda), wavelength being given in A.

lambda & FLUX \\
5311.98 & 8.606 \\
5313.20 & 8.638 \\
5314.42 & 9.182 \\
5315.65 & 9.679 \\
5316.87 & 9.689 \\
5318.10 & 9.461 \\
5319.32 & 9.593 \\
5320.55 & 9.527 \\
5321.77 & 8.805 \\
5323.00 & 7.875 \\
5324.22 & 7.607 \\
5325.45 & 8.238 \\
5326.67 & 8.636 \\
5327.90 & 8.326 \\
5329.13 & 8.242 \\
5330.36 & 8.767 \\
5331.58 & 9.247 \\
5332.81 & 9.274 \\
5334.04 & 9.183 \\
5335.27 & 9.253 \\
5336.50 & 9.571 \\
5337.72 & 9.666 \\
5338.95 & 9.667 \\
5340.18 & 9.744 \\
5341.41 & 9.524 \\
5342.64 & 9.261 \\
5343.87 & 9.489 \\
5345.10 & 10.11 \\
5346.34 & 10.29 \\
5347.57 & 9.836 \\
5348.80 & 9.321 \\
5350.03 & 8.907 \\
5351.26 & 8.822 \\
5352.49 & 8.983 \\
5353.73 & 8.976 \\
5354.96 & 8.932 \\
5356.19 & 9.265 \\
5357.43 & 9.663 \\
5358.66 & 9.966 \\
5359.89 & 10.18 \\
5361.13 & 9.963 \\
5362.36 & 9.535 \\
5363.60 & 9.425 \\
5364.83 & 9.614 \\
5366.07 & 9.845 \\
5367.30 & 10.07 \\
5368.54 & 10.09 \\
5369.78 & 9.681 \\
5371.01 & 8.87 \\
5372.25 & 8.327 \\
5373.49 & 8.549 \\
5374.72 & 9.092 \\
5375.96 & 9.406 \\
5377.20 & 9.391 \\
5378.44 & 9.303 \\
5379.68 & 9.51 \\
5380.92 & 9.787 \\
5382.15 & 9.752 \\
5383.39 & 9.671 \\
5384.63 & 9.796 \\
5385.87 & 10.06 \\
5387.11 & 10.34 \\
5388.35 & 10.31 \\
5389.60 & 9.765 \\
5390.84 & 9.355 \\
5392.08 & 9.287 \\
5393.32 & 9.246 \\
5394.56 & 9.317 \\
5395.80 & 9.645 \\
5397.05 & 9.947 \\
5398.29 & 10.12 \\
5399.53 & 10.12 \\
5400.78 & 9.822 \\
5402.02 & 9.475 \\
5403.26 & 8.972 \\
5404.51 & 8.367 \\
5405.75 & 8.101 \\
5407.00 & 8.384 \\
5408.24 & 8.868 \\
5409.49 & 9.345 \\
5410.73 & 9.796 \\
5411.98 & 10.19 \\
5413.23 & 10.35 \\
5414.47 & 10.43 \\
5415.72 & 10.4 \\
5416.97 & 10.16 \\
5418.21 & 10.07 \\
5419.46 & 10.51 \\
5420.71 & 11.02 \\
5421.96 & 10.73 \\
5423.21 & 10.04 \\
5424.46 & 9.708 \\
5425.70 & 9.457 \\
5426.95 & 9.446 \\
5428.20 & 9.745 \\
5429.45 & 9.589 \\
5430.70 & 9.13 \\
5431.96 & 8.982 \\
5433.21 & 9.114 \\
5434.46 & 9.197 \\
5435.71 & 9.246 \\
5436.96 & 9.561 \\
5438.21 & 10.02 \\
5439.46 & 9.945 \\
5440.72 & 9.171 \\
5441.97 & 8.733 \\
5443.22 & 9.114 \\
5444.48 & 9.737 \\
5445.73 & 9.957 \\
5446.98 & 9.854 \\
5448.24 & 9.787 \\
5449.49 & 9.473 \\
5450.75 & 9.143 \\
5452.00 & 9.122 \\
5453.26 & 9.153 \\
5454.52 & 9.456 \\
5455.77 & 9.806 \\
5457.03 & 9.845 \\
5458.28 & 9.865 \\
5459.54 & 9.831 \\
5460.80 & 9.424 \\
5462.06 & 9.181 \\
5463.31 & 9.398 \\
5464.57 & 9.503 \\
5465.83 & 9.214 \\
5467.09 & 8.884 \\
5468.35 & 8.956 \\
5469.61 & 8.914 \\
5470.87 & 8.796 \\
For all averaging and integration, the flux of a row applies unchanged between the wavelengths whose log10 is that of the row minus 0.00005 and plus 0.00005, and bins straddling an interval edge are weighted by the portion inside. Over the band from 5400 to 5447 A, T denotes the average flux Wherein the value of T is 9.6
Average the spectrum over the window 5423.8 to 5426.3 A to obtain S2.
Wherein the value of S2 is 9.62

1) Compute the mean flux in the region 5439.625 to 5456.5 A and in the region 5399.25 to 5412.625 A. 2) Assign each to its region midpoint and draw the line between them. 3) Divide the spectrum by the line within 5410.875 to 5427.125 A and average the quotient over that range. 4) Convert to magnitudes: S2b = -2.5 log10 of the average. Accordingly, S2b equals -0.10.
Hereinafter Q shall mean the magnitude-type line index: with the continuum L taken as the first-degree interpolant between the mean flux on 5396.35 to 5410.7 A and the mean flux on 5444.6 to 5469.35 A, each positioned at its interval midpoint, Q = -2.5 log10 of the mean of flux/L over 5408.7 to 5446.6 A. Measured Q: -0.05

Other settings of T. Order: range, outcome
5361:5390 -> 9.58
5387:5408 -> 9.41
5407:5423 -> 10.1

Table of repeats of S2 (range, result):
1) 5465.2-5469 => 9.01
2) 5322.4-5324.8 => 7.76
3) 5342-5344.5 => 9.38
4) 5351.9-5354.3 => 8.95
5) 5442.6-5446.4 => 9.61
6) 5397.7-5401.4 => 10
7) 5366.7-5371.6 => 9.68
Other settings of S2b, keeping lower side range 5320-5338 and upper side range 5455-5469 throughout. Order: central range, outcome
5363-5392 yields -0.06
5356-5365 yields -0.09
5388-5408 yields -0.03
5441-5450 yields -0.02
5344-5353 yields -0.07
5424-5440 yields -0.02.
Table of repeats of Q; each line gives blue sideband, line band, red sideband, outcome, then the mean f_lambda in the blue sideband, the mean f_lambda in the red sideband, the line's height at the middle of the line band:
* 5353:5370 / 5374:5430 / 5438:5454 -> -0.02 mag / 9.65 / 9.46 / 9.56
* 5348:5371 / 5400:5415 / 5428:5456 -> 0.01 mag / 9.5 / 9.43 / 9.46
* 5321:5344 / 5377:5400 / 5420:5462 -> -0.05 mag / 8.96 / 9.58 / 9.28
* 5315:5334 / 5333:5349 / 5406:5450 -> -0.07 mag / 8.87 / 9.68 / 9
